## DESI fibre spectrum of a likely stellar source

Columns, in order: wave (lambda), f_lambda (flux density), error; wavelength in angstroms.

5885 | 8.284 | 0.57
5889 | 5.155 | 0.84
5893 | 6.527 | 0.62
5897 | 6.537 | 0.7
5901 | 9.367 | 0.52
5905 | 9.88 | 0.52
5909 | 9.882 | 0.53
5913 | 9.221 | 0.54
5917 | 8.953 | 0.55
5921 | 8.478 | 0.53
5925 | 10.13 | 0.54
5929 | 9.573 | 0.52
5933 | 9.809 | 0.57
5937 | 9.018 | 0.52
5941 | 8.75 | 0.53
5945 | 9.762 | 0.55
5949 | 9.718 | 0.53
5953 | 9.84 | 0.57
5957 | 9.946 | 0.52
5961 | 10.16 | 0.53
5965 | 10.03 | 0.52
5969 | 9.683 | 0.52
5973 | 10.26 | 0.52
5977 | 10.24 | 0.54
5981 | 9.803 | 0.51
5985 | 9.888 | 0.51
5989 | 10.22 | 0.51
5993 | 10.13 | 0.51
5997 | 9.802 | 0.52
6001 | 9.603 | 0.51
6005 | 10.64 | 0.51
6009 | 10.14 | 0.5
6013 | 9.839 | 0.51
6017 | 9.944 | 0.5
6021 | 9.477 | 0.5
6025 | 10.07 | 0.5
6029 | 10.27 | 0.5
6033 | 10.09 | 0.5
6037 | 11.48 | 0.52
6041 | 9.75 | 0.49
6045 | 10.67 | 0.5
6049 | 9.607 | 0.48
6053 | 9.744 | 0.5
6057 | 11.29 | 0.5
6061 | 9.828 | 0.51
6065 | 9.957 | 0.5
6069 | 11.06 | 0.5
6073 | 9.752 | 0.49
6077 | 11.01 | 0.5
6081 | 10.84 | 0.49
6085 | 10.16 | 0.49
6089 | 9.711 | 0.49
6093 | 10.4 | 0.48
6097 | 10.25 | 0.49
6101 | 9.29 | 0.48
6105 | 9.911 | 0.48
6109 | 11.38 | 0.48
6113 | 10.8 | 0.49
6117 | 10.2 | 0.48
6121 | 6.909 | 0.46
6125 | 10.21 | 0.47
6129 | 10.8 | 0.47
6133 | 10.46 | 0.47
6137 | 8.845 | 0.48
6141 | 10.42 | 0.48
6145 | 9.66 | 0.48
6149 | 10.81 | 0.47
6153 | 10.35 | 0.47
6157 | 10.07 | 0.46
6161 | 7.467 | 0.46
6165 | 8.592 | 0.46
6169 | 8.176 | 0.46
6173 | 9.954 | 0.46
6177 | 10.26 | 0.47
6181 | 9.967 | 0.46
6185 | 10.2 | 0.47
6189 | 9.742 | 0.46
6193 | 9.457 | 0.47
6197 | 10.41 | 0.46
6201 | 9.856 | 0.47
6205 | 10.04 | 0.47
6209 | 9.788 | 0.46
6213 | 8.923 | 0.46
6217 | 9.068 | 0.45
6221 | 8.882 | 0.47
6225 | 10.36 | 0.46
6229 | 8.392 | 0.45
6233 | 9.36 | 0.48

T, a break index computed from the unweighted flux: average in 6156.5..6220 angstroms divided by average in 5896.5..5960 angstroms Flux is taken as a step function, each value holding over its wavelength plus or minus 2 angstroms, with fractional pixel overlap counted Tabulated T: 1.01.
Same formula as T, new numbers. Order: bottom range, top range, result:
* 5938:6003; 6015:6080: 1.04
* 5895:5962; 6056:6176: 1.06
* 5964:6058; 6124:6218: 0.96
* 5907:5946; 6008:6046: 1.09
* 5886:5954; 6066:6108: 1.16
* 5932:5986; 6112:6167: 0.99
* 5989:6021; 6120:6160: 0.99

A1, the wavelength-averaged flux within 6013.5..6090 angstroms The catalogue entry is 10.2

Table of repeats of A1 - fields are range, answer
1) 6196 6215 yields 9.77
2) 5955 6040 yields 10.1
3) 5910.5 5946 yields 9.29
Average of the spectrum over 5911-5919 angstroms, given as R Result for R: 9.09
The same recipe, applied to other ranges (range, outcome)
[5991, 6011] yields 10.1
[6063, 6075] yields 10.3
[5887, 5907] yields 7.49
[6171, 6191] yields 10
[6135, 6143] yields 9.63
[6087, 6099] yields 10.1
